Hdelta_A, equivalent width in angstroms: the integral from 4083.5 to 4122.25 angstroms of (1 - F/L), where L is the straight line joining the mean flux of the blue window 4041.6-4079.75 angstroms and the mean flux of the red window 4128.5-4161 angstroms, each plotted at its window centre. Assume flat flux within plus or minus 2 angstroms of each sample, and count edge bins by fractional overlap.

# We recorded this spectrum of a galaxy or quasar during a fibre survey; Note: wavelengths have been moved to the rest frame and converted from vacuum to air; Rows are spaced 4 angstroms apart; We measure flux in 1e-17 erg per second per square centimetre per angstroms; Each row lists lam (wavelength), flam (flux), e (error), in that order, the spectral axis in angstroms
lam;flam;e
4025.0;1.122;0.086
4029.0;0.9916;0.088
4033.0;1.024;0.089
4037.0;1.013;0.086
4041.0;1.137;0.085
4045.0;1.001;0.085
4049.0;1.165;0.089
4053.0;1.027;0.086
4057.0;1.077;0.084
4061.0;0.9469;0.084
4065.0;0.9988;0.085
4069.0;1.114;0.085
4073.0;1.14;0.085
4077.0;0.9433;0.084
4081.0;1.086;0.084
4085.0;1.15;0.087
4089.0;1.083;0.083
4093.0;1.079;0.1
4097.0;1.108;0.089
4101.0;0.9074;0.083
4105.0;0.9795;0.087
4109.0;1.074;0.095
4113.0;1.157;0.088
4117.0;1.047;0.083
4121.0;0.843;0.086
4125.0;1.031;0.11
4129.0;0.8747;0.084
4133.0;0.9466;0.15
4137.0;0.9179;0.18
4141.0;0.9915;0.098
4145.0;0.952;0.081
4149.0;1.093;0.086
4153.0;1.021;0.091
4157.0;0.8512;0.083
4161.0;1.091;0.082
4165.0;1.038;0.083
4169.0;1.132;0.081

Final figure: -1.4 angstroms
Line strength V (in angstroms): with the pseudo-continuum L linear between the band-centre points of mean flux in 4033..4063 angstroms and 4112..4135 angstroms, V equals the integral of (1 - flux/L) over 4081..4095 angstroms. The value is -1.3 angstroms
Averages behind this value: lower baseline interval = 1.05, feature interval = 1.1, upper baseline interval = 0.976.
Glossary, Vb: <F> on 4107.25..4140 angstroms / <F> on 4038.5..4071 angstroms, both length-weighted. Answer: 0.9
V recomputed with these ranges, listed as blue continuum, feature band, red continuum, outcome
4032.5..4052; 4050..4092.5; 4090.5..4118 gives 0.0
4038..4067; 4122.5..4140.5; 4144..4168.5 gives 1.4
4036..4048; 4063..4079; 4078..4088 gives 0.6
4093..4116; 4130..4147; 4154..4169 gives 1.3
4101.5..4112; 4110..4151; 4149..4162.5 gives 1.0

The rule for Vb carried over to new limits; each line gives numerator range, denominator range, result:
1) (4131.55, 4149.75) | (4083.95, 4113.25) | 0.92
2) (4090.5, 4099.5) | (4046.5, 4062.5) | 1.03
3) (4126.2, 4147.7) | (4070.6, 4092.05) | 0.87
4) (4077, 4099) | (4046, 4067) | 1.04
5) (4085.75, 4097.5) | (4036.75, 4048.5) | 1.02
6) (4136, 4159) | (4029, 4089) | 0.92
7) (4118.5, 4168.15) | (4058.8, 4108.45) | 0.93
